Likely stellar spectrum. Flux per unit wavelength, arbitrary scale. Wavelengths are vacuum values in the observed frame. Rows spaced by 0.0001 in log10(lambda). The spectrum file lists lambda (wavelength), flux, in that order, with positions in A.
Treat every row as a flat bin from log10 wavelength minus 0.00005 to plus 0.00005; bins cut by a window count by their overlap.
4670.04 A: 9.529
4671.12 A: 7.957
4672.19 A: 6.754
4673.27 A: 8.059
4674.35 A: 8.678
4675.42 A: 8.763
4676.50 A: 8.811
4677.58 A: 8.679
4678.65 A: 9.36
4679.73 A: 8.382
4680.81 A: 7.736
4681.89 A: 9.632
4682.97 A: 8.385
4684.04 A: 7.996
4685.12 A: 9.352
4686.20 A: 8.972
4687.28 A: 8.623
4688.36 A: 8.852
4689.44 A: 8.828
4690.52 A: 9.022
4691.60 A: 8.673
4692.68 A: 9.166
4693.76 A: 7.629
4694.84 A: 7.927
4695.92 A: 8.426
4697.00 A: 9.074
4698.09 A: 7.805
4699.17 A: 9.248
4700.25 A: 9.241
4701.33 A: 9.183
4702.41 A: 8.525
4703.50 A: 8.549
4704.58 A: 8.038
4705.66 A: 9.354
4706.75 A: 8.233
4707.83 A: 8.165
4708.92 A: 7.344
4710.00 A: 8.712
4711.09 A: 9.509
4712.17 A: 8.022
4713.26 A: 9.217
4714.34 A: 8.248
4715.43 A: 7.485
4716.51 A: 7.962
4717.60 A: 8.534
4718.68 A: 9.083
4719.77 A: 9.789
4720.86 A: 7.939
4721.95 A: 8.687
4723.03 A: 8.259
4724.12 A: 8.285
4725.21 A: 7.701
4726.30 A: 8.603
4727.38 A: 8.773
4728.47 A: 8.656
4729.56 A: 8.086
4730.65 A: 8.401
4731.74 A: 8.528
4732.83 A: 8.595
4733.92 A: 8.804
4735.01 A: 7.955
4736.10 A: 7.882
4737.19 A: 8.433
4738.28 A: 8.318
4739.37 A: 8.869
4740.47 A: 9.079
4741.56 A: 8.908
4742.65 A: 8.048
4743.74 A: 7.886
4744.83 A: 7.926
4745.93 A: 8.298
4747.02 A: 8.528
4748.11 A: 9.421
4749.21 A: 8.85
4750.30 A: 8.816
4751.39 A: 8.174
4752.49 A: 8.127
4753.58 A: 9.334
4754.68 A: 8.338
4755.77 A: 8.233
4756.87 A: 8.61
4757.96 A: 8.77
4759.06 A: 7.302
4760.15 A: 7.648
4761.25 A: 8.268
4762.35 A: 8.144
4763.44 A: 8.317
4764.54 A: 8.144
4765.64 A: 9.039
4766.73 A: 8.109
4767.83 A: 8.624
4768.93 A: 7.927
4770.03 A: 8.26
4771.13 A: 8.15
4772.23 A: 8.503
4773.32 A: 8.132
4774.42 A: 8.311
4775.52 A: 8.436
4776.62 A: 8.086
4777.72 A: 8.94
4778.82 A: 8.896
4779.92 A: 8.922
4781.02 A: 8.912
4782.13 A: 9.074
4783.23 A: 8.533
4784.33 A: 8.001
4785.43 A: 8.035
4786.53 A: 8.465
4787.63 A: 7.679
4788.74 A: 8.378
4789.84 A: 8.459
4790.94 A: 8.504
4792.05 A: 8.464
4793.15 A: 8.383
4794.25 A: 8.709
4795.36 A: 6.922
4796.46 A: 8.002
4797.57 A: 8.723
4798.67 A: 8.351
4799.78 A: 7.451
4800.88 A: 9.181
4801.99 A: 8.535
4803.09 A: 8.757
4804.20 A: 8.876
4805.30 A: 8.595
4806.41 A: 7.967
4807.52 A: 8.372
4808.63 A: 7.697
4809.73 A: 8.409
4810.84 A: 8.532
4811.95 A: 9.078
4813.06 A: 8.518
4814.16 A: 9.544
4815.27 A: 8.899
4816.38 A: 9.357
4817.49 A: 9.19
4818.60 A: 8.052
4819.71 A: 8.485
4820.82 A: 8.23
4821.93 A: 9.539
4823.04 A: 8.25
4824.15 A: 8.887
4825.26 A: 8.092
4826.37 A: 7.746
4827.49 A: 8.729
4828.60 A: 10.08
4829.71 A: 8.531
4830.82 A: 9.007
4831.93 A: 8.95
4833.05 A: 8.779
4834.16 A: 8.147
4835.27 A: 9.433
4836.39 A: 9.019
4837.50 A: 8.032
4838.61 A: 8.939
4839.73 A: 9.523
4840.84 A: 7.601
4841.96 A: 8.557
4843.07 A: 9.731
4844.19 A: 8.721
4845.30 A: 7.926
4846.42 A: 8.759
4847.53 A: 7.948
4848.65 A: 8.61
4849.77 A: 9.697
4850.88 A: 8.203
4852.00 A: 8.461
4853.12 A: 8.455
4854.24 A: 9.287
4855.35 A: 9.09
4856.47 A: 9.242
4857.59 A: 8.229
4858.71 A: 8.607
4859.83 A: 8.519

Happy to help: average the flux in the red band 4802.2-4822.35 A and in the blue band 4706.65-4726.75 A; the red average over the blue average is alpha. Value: 1.03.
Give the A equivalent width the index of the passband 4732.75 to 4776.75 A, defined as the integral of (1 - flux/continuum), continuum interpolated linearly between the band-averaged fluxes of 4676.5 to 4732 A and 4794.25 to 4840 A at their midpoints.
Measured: 1.1 A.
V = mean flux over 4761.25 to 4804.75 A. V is 8.39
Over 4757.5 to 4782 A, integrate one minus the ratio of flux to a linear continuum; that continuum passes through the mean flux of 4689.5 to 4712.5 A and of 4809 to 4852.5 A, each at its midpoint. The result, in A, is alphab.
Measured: 0.8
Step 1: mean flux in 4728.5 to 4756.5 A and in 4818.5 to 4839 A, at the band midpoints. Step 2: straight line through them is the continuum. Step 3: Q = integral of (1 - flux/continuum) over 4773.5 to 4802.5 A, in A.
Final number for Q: 0.7 A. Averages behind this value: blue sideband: 8.48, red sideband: 8.69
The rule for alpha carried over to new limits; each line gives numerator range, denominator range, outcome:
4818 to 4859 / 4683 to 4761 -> 1.02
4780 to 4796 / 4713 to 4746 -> 0.99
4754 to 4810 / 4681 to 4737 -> 0.98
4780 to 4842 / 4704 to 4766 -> 1.02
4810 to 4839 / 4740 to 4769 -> 1.04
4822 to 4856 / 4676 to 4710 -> 1.01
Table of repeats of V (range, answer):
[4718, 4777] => 8.42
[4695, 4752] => 8.5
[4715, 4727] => 8.41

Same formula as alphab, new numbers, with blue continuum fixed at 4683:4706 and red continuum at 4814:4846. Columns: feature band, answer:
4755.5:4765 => 0.6 A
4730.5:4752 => 0.5 A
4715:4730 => 0.5 A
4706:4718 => 0.5 A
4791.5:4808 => 0.7 A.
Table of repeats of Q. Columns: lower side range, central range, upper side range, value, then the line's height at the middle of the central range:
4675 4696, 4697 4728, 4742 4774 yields 0.1 A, 8.55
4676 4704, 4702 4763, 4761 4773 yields 0.4 A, 8.49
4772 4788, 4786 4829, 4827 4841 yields 0.8 A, 8.67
